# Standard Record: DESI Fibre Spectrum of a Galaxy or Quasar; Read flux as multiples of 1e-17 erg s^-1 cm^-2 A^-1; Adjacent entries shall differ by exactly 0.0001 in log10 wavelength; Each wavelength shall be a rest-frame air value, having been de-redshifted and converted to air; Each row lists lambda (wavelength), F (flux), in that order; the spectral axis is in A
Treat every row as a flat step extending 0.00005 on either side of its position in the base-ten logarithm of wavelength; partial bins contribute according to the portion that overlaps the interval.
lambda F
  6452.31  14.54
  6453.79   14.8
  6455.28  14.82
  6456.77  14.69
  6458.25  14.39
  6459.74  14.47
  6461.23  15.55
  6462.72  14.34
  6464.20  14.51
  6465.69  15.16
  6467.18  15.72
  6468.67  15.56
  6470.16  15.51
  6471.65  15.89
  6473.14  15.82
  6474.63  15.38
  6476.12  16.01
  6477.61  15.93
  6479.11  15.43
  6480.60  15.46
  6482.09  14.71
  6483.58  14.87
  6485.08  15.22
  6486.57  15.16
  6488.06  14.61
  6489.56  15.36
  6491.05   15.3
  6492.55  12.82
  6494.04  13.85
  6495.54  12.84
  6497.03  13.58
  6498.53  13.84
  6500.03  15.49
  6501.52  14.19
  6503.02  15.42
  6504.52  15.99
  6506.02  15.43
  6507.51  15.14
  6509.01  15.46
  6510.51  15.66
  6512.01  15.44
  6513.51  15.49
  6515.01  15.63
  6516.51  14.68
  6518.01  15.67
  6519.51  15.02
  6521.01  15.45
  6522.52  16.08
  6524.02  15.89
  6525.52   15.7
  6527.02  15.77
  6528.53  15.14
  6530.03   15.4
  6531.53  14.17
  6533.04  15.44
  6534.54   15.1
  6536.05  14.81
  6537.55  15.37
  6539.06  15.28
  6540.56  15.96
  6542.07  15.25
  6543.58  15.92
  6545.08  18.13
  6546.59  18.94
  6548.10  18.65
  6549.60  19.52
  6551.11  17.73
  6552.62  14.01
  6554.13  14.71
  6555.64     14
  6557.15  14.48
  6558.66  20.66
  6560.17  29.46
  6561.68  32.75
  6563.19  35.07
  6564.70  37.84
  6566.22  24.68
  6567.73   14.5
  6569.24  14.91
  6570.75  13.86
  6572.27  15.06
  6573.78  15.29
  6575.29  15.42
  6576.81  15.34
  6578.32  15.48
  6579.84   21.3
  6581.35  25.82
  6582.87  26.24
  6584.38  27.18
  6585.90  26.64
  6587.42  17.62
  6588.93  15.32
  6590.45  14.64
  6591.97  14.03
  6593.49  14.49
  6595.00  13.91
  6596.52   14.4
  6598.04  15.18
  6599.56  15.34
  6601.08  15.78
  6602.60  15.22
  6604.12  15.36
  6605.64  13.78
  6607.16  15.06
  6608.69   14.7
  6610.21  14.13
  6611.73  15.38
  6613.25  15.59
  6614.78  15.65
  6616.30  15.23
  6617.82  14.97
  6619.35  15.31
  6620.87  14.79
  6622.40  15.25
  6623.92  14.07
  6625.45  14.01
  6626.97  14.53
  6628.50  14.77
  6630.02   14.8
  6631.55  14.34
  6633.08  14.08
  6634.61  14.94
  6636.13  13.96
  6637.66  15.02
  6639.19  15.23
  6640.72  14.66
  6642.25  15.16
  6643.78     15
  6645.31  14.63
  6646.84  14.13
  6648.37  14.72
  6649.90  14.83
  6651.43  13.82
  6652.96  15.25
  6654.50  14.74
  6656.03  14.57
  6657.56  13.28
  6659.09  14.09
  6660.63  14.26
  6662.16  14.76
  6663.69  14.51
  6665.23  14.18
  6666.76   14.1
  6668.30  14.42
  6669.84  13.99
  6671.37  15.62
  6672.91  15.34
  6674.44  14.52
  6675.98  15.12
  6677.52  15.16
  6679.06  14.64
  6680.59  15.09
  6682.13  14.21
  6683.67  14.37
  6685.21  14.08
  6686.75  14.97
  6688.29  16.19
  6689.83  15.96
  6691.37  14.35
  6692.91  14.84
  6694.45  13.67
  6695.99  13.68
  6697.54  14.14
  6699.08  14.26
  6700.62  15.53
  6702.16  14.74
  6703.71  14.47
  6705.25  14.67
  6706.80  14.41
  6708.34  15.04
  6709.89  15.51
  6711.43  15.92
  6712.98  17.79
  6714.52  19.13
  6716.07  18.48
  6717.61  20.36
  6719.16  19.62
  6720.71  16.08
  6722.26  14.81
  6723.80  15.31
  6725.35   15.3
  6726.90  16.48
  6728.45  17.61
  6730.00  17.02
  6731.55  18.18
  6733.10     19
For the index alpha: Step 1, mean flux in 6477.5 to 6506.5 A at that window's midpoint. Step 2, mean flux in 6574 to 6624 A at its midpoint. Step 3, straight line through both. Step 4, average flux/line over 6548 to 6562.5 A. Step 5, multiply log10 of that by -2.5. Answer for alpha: -0.24 mag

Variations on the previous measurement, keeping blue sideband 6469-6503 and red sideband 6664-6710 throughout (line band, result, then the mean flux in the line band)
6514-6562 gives -0.13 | 16.8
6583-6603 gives -0.17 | 17.2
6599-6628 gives -0.01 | 14.9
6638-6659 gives 0.01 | 14.6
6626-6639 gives 0.01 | 14.6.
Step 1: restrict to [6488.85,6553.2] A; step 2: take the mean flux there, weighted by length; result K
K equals 15.5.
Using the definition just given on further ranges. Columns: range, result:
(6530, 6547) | 15.8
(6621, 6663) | 14.6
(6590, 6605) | 14.8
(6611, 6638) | 14.8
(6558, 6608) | 19.3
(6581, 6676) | 15.5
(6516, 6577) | 17.8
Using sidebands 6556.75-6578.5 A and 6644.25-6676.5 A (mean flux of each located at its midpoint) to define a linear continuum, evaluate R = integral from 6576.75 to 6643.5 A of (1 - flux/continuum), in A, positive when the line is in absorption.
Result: 7.7 A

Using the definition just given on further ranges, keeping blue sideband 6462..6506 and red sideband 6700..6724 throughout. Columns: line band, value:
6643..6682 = 3.65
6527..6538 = 0.12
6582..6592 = -3.29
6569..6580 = -0.03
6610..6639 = 1.92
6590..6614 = 1.37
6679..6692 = 1.08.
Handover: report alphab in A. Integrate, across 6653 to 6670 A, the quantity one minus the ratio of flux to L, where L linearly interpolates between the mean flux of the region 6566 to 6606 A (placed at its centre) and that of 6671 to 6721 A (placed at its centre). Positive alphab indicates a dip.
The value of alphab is 1.8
